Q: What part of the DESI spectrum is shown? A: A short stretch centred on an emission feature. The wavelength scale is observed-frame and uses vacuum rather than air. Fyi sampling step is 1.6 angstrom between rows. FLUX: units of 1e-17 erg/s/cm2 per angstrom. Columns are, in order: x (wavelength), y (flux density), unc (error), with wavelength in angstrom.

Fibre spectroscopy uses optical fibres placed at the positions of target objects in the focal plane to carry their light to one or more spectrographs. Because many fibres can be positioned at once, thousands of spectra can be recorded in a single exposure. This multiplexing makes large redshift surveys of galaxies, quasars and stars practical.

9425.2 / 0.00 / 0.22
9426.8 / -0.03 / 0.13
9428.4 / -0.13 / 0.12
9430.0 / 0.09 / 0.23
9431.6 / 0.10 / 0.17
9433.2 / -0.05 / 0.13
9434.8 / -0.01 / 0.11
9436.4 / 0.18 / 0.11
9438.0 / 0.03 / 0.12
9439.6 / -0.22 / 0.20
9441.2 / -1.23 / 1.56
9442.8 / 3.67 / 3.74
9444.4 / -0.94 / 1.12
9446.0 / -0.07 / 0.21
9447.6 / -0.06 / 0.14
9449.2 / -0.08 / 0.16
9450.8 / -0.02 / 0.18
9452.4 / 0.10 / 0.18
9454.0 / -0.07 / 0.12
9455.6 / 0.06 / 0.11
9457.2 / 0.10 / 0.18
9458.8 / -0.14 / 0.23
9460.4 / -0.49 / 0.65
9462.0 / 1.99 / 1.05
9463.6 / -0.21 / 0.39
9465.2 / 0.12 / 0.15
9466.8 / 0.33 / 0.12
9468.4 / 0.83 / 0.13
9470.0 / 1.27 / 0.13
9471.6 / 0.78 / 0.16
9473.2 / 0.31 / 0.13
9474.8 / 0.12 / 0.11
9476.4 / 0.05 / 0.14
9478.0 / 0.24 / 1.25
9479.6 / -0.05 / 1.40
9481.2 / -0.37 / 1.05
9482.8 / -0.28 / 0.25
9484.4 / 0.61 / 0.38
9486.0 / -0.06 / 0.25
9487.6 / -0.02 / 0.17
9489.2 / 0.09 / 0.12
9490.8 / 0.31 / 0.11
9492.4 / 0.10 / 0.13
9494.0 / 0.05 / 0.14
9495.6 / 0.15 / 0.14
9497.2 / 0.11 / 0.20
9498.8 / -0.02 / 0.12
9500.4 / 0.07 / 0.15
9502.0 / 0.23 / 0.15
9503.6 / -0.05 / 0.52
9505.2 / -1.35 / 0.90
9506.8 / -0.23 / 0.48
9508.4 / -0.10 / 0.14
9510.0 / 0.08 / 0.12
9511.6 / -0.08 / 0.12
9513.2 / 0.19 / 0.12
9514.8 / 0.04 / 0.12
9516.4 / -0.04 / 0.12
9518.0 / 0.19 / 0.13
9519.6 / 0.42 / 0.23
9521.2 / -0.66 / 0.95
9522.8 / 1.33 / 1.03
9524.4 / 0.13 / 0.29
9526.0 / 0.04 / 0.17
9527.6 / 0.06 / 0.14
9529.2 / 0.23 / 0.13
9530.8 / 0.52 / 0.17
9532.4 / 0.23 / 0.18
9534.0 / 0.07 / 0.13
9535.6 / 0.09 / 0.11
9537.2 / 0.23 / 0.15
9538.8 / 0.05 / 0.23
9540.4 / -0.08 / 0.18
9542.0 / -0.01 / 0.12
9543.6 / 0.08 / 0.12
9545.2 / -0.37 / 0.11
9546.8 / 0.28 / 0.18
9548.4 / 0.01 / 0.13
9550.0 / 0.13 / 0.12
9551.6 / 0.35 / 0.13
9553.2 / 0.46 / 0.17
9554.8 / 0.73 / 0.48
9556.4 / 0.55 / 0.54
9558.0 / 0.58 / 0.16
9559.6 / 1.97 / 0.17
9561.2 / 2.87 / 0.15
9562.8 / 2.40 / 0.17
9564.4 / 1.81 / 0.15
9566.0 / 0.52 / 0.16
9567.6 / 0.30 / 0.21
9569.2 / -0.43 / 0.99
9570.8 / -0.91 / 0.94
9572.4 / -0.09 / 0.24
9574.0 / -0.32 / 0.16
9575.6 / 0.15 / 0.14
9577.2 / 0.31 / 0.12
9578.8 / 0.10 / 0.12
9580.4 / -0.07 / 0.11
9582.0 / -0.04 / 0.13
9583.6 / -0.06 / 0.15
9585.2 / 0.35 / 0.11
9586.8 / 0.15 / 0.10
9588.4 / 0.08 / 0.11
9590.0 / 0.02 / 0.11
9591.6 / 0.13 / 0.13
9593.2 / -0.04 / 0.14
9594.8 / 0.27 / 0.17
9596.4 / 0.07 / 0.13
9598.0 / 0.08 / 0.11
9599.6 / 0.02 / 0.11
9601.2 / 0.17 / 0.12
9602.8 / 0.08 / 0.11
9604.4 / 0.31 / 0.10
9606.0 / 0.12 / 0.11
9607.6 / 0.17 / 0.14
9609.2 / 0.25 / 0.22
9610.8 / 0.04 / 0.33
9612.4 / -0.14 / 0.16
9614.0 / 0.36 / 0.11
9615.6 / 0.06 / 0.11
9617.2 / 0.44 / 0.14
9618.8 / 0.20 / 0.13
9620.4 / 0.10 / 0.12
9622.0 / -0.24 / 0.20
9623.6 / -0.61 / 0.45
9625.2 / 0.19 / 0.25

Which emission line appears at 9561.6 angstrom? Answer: [O III] 5007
